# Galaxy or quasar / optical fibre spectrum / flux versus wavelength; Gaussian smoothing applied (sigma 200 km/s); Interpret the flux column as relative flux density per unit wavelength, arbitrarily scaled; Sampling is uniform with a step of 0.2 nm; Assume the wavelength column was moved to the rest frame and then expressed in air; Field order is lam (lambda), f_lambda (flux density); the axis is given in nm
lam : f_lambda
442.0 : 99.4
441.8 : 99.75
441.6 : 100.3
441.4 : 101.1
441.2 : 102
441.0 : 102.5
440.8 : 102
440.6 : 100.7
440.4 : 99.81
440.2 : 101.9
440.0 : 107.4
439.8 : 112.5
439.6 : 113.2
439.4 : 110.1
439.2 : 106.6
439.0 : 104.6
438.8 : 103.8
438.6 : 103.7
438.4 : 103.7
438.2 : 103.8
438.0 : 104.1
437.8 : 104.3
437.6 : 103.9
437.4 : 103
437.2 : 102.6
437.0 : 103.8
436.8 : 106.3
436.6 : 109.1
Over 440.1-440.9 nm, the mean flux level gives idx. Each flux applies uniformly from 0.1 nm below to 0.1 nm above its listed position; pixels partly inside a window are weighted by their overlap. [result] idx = 101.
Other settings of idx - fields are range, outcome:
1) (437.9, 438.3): 104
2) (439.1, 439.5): 108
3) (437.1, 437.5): 103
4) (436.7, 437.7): 104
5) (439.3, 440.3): 109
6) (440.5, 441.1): 102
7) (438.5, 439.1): 104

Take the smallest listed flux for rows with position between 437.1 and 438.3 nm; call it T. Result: 102.6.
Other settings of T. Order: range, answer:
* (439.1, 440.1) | 106.6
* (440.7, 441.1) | 102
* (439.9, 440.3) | 101.9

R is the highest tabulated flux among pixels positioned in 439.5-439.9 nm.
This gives 113.2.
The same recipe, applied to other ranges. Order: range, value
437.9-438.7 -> 104.1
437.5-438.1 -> 104.3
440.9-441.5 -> 102.5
